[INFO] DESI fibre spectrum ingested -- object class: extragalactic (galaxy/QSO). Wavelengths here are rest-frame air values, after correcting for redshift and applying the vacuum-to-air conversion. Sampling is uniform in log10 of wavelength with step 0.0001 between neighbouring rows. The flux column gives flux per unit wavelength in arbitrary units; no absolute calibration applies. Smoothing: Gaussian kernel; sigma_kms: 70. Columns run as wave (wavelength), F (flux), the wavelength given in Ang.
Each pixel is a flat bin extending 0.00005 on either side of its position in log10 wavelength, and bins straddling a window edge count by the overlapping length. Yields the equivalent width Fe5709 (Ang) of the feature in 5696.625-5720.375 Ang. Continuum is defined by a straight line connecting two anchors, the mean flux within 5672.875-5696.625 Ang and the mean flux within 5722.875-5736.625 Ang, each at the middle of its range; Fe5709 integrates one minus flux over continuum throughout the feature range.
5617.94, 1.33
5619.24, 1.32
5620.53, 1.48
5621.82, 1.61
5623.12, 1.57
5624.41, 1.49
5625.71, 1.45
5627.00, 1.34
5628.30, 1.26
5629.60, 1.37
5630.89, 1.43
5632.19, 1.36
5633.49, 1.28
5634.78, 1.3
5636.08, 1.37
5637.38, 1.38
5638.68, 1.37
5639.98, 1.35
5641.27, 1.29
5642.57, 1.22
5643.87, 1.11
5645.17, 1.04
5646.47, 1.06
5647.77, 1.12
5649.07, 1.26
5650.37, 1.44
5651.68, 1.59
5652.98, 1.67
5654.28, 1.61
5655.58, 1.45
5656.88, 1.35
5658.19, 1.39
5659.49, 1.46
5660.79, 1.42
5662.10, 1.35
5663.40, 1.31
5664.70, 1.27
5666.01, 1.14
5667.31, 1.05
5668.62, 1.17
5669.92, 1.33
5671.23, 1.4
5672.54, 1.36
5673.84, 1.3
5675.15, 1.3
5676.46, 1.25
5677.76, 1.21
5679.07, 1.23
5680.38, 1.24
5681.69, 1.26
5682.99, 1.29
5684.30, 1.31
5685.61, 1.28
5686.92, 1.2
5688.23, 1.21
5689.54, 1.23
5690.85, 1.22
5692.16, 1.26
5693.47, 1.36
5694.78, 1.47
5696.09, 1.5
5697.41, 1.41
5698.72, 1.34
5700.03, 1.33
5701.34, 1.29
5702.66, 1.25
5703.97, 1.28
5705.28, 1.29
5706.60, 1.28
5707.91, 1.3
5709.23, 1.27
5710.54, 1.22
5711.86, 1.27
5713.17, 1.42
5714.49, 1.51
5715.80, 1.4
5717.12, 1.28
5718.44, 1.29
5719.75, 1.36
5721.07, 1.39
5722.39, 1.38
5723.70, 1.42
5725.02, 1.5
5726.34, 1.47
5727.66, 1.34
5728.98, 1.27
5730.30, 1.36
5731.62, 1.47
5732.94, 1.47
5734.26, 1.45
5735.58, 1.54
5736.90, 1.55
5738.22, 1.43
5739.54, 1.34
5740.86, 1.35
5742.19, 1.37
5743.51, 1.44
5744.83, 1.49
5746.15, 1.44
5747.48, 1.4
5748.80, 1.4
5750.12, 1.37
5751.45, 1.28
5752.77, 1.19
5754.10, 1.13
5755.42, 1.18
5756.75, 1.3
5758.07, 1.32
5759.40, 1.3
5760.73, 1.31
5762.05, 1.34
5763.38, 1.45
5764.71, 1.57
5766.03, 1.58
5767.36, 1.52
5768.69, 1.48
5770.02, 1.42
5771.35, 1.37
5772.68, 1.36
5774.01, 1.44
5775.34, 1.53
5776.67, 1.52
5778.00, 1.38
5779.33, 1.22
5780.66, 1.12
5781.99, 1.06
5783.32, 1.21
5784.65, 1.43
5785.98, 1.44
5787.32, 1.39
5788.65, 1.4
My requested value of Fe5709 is 0.7 Ang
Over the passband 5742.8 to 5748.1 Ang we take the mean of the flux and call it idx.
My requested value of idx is 1.44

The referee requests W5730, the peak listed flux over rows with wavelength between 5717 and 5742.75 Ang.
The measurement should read 1.55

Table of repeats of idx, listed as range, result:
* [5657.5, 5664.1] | 1.39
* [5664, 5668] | 1.16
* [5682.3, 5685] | 1.3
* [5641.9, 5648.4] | 1.11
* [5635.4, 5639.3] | 1.37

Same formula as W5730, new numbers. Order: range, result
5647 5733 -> 1.67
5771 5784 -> 1.53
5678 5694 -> 1.36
